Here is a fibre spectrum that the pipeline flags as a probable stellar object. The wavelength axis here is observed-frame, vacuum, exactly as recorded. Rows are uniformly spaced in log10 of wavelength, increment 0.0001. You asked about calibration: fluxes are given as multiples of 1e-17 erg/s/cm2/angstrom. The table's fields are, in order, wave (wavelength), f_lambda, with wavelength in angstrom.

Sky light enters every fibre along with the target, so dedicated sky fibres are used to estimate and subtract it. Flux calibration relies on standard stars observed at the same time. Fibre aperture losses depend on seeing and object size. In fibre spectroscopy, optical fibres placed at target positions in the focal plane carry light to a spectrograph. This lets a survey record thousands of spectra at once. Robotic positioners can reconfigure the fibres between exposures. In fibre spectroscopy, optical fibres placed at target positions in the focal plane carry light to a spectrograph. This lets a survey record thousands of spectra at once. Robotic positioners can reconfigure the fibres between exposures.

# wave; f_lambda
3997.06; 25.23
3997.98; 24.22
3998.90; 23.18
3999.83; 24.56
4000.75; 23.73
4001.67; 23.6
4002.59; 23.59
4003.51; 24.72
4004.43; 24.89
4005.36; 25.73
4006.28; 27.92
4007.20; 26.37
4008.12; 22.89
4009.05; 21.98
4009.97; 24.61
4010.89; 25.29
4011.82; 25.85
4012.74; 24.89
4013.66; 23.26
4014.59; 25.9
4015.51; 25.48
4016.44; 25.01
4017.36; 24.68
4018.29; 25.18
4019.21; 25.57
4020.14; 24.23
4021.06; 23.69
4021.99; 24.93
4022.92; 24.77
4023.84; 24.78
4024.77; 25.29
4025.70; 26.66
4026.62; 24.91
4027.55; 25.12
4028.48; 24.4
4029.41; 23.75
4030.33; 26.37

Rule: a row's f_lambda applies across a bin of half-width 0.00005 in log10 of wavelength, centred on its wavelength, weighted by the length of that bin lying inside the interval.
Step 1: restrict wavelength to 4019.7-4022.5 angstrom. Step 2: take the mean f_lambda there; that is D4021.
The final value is 24.3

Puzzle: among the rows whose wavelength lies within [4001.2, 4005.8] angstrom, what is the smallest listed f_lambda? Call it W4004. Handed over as 23.59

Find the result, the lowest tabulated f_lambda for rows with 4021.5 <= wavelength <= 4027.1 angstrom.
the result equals 24.77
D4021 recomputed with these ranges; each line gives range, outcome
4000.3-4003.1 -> 23.7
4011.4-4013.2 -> 25.4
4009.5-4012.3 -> 25.3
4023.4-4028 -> 25.3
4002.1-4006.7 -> 25.3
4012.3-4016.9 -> 24.9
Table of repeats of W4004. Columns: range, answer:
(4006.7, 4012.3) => 21.98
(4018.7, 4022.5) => 23.69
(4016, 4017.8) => 24.68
